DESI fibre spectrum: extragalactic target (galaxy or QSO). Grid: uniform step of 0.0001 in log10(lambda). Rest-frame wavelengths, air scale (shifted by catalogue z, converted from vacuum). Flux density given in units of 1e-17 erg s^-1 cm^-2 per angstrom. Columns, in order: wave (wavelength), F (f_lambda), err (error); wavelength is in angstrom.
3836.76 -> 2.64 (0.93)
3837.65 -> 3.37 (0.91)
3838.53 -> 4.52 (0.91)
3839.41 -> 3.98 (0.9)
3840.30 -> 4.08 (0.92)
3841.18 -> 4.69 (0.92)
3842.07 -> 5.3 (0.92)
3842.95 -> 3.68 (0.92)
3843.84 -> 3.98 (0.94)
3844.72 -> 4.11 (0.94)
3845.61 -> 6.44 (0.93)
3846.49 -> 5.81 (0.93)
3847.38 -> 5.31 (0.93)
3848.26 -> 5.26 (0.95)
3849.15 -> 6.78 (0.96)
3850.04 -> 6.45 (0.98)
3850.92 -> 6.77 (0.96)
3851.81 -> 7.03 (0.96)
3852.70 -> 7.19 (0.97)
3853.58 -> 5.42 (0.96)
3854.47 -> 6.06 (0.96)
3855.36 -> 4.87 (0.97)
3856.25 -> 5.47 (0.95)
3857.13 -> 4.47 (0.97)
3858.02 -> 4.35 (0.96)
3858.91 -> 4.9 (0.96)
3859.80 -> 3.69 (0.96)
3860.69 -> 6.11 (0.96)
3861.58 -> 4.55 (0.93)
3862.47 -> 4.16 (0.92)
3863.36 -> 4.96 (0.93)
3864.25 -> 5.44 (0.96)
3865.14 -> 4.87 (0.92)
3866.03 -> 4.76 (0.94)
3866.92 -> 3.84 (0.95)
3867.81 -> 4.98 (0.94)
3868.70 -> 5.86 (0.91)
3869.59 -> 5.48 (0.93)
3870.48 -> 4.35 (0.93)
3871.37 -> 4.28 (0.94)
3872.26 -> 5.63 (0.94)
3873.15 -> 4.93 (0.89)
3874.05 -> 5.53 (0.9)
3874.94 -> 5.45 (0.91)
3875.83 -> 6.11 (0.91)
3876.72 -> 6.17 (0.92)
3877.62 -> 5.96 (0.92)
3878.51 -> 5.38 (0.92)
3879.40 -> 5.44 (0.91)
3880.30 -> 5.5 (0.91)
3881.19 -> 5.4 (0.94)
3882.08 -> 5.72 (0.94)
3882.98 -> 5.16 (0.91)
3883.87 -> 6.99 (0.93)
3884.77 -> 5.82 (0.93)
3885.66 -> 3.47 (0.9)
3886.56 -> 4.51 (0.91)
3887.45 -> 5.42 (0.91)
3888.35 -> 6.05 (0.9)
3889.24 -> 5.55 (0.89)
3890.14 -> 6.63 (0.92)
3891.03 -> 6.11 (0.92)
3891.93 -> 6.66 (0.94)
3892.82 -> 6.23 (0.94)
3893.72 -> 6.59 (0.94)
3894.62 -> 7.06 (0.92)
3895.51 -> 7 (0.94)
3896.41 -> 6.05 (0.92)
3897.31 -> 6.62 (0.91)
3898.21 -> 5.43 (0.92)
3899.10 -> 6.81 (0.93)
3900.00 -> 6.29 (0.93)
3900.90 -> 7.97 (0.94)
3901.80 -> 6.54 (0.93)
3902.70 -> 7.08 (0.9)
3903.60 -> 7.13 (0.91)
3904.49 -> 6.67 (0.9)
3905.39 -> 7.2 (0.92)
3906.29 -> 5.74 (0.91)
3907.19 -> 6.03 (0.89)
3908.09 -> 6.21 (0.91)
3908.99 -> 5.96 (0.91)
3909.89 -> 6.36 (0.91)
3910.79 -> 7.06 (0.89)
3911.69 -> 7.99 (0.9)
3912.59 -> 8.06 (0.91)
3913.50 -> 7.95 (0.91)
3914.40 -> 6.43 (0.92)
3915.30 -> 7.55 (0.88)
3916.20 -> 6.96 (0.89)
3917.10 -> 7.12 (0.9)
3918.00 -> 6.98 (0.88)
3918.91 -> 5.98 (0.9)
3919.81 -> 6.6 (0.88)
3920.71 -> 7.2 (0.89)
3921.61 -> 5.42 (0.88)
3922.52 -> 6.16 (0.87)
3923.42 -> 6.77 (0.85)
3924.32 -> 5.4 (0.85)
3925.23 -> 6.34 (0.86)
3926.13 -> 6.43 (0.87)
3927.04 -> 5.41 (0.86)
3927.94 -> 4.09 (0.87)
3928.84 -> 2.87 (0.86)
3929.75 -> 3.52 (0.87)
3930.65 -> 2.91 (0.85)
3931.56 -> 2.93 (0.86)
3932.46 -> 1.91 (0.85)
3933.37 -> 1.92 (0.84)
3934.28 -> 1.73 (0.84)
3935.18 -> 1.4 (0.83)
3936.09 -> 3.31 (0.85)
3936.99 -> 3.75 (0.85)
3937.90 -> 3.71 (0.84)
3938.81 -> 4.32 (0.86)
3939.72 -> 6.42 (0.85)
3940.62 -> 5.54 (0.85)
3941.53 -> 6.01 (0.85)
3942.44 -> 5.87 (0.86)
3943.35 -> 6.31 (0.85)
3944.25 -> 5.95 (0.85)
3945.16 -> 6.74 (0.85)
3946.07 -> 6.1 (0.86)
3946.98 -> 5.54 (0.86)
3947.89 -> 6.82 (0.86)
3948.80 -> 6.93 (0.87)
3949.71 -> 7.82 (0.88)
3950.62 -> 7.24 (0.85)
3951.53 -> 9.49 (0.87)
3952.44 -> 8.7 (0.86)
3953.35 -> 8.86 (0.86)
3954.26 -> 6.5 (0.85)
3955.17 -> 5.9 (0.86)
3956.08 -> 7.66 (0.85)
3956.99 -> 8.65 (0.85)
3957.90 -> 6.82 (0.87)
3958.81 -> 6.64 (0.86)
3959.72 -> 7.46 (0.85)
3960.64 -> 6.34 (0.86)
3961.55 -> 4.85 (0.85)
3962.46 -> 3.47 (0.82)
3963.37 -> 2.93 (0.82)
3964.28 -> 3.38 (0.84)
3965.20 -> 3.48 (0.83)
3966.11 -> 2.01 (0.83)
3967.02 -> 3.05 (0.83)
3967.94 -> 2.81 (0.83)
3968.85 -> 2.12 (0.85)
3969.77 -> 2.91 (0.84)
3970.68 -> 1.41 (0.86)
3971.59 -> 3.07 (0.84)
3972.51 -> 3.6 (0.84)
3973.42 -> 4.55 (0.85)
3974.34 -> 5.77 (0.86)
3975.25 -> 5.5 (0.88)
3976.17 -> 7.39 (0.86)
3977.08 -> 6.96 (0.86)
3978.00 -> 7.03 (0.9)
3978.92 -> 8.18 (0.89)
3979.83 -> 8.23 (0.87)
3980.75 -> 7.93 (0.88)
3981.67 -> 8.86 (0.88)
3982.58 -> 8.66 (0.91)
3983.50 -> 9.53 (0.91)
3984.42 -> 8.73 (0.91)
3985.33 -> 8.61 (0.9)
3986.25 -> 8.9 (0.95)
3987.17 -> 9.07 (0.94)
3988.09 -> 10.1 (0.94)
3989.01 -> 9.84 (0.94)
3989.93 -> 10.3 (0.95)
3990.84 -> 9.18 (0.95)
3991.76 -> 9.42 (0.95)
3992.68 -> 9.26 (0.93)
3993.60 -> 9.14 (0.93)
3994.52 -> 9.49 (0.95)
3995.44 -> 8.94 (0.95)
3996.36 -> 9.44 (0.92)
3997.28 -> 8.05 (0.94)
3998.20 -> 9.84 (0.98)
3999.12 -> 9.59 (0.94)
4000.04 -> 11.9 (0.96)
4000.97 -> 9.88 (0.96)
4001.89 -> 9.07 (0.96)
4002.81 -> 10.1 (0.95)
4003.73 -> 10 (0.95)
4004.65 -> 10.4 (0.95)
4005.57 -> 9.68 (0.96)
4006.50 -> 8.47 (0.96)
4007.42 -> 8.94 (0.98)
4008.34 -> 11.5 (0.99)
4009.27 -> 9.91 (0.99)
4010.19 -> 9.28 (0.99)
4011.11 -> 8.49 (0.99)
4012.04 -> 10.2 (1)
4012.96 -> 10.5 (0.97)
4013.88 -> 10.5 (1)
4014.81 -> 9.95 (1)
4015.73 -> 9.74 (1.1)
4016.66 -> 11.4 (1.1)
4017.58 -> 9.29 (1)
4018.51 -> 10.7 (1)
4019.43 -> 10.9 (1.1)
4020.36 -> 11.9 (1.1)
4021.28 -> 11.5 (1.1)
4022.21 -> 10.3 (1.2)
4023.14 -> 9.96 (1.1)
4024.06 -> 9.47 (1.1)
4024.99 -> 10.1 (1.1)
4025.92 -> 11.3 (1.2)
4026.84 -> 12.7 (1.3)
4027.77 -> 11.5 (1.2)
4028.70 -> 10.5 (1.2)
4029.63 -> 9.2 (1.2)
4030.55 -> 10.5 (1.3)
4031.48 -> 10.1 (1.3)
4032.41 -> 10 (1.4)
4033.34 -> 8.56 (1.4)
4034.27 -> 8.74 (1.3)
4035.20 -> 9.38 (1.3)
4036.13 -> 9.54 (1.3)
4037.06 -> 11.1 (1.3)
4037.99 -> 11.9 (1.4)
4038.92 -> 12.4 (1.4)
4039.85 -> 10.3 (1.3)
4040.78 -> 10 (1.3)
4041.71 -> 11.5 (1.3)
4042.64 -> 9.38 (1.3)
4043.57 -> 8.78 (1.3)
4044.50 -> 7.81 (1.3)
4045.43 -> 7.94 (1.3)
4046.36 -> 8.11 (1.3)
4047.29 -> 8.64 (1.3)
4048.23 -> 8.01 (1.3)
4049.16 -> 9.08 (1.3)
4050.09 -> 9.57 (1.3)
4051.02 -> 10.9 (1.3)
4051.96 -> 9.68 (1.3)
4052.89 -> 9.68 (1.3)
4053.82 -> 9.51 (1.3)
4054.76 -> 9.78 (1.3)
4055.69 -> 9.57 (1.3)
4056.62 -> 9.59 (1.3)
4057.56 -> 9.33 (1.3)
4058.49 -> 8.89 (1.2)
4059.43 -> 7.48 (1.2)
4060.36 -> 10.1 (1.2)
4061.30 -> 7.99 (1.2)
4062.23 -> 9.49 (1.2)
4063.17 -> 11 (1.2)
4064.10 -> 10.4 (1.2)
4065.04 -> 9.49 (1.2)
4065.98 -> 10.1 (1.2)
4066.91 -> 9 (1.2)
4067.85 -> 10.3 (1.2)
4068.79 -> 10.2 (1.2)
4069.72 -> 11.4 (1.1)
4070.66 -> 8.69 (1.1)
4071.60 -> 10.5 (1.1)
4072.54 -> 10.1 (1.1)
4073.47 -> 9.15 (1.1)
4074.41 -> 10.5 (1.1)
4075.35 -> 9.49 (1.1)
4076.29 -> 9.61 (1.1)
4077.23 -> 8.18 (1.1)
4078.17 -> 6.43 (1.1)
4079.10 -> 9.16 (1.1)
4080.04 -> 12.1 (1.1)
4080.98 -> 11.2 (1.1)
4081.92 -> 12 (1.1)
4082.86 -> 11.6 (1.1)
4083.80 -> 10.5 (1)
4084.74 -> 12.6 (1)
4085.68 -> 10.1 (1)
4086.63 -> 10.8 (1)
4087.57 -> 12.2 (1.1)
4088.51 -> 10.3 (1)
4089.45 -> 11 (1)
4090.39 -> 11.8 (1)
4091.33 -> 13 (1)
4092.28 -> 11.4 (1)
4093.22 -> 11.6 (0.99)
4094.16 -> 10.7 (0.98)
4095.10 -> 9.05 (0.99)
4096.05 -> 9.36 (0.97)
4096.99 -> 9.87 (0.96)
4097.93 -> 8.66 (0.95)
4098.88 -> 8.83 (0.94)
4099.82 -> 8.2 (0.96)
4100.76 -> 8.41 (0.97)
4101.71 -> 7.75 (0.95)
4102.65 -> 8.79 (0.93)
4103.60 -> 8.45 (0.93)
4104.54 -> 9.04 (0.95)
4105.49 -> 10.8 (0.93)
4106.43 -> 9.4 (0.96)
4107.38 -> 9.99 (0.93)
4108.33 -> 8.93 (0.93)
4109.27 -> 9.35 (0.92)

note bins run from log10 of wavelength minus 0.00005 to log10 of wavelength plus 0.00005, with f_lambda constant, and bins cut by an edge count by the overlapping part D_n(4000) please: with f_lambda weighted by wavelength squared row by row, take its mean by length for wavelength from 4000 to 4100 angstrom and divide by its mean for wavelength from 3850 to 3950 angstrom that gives 1.92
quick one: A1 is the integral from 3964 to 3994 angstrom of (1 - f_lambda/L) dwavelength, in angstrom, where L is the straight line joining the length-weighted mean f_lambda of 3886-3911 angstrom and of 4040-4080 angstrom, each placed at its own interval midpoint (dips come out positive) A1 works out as 4.9 angstrom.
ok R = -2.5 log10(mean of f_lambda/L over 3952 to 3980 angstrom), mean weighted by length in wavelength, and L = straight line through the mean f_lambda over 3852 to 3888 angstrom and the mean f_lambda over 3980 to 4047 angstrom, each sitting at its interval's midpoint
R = 0.48 mag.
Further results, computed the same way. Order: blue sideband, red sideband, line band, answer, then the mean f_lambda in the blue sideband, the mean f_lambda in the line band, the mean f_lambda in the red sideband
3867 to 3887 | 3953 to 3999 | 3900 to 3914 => -0.19 mag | 5.34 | 6.91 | 6.84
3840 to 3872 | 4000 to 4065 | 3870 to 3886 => 0.07 mag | 5.17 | 5.42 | 9.9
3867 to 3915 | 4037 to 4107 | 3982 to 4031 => -0.17 mag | 6.08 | 9.92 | 9.86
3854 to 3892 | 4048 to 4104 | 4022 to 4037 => -0.15 mag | 5.27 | 10.1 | 9.89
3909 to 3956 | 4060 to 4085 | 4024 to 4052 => -0.11 mag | 5.81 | 9.9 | 10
